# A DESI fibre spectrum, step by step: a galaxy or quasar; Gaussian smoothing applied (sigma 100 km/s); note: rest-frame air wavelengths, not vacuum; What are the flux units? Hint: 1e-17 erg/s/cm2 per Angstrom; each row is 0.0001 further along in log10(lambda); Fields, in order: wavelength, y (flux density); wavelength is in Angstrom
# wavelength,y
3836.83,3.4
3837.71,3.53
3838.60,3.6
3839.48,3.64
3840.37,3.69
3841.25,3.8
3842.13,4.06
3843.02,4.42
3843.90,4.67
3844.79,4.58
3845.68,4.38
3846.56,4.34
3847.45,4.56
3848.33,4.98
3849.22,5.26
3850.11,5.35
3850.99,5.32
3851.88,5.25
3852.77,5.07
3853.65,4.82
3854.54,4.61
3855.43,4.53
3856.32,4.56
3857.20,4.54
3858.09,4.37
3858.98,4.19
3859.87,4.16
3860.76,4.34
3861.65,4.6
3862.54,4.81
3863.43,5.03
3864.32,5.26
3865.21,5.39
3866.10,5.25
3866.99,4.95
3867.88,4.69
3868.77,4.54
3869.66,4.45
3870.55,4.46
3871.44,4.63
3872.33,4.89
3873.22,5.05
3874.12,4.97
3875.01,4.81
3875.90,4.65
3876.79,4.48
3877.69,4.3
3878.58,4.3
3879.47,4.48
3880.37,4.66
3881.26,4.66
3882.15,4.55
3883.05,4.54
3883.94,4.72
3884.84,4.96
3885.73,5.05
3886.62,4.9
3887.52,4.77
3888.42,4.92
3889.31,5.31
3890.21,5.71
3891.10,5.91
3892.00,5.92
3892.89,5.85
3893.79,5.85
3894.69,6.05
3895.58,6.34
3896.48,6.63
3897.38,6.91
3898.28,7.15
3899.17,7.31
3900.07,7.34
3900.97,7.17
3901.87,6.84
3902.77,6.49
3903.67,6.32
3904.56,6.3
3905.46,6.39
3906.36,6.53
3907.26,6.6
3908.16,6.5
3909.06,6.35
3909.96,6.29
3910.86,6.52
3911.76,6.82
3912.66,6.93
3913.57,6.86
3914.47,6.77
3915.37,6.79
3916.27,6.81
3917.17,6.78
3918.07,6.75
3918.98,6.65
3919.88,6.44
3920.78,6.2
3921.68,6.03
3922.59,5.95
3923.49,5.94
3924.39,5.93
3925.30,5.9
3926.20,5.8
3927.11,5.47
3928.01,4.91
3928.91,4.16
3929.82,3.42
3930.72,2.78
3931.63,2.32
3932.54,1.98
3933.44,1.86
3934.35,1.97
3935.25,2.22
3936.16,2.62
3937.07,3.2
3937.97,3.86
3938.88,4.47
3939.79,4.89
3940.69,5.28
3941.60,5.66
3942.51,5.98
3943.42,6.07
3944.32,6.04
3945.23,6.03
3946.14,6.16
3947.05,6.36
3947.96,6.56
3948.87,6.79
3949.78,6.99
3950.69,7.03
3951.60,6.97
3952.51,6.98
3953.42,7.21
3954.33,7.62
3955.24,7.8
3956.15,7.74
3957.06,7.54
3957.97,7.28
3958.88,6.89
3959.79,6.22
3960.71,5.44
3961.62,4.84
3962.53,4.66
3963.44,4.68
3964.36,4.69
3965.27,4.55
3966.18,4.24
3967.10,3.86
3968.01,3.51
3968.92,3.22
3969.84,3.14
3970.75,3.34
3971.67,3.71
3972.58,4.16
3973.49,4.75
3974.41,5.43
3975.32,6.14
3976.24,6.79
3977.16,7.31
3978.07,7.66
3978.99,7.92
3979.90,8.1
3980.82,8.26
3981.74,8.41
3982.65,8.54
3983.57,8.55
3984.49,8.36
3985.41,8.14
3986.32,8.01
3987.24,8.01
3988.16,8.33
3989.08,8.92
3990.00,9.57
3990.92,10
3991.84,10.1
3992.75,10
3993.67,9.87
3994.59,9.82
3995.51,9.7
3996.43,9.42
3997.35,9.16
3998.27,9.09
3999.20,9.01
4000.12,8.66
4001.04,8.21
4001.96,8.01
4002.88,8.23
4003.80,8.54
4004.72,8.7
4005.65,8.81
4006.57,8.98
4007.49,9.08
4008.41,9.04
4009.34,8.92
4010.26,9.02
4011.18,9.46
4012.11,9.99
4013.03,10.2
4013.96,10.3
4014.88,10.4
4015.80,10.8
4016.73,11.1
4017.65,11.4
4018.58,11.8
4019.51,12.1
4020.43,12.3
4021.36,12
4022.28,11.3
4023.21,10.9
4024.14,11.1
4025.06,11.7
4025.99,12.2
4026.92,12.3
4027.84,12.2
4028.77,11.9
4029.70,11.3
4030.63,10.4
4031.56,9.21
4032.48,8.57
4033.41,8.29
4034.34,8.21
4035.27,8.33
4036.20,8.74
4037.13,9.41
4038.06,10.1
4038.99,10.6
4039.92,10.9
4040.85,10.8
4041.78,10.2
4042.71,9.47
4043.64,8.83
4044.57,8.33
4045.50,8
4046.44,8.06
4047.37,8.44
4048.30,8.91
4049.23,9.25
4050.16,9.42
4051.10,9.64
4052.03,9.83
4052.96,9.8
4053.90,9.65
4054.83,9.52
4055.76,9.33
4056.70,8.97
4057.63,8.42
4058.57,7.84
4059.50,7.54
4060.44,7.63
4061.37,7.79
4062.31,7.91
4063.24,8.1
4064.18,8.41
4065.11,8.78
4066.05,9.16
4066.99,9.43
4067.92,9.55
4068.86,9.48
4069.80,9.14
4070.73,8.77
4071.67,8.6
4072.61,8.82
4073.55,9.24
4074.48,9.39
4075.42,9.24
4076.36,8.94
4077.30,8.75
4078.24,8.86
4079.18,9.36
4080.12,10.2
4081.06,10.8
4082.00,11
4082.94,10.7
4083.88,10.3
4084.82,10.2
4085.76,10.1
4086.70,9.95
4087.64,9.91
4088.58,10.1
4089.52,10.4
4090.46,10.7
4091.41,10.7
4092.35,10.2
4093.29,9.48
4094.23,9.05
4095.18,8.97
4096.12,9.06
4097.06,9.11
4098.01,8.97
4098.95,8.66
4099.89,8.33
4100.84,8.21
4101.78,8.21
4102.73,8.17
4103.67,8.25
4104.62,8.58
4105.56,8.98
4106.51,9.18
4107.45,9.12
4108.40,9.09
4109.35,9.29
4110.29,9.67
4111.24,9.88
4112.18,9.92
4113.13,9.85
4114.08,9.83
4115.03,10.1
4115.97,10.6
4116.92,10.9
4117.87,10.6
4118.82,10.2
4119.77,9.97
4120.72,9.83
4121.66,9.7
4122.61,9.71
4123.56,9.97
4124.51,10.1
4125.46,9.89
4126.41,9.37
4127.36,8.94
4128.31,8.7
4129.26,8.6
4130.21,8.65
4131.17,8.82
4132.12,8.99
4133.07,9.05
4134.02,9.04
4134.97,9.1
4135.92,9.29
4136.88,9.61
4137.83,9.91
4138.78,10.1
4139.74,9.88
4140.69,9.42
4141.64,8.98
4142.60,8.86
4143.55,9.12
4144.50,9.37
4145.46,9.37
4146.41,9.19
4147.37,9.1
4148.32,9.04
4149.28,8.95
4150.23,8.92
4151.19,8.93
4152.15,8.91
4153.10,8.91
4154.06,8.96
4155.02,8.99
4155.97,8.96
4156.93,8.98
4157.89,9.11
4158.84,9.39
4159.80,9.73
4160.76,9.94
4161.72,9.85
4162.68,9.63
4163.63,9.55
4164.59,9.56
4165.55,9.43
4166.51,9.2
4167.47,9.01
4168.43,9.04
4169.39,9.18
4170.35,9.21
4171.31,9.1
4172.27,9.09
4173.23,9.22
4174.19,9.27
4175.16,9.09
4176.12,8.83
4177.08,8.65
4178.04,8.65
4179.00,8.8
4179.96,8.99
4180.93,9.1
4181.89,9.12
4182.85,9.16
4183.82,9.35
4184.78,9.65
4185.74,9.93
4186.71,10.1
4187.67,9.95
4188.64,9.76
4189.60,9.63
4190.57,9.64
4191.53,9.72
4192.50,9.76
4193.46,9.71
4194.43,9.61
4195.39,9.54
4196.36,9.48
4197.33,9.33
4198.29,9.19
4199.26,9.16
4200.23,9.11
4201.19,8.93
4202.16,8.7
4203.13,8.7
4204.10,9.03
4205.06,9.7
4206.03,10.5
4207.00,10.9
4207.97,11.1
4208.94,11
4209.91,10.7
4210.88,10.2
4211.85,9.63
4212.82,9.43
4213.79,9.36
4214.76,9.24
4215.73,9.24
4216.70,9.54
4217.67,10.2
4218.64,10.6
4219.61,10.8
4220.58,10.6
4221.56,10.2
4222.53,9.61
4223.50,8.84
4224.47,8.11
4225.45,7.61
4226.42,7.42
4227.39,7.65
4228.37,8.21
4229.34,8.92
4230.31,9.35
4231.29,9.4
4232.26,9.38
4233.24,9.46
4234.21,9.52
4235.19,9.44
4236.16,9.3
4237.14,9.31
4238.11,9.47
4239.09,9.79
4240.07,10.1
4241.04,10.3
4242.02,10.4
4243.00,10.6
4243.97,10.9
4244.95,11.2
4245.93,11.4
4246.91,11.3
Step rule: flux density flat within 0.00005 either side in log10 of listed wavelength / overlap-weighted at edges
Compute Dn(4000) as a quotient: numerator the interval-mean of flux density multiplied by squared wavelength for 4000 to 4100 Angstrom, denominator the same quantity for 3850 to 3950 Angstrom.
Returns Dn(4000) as 1.9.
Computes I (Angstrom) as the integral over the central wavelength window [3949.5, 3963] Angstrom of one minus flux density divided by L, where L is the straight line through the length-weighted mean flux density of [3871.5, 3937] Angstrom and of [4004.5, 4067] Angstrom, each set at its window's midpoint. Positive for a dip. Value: 0.70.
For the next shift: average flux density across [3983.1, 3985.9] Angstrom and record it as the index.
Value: 8.35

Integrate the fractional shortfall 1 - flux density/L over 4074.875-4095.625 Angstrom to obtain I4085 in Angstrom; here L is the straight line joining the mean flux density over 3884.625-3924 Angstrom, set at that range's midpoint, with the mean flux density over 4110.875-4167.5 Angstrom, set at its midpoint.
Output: -2.8 Angstrom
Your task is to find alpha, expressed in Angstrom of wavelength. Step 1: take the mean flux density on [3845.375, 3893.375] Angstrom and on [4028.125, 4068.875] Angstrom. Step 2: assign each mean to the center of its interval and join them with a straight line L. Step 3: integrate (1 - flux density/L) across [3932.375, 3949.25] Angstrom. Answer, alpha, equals 4.9 Angstrom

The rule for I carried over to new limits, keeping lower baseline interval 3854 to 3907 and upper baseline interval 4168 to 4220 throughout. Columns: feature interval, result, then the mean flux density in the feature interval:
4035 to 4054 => -4.7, 9.37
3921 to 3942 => 6.1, 4.22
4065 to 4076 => -1.8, 9.14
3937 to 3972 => 3.7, 5.61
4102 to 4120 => -2.5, 9.56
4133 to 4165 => -1.3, 9.29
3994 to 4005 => -3.2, 8.89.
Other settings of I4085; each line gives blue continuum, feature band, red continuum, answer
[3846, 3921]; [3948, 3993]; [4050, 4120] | 3.1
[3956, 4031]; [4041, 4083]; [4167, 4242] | -1.5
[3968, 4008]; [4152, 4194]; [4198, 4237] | -0.9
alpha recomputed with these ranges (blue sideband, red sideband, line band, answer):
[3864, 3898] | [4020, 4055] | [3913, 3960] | 8.30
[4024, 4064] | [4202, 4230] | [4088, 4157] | 0.91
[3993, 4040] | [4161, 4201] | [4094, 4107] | 1.31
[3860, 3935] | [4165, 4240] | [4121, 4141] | -2.15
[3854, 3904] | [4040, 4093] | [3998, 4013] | -1.71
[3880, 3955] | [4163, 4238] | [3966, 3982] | 2.25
